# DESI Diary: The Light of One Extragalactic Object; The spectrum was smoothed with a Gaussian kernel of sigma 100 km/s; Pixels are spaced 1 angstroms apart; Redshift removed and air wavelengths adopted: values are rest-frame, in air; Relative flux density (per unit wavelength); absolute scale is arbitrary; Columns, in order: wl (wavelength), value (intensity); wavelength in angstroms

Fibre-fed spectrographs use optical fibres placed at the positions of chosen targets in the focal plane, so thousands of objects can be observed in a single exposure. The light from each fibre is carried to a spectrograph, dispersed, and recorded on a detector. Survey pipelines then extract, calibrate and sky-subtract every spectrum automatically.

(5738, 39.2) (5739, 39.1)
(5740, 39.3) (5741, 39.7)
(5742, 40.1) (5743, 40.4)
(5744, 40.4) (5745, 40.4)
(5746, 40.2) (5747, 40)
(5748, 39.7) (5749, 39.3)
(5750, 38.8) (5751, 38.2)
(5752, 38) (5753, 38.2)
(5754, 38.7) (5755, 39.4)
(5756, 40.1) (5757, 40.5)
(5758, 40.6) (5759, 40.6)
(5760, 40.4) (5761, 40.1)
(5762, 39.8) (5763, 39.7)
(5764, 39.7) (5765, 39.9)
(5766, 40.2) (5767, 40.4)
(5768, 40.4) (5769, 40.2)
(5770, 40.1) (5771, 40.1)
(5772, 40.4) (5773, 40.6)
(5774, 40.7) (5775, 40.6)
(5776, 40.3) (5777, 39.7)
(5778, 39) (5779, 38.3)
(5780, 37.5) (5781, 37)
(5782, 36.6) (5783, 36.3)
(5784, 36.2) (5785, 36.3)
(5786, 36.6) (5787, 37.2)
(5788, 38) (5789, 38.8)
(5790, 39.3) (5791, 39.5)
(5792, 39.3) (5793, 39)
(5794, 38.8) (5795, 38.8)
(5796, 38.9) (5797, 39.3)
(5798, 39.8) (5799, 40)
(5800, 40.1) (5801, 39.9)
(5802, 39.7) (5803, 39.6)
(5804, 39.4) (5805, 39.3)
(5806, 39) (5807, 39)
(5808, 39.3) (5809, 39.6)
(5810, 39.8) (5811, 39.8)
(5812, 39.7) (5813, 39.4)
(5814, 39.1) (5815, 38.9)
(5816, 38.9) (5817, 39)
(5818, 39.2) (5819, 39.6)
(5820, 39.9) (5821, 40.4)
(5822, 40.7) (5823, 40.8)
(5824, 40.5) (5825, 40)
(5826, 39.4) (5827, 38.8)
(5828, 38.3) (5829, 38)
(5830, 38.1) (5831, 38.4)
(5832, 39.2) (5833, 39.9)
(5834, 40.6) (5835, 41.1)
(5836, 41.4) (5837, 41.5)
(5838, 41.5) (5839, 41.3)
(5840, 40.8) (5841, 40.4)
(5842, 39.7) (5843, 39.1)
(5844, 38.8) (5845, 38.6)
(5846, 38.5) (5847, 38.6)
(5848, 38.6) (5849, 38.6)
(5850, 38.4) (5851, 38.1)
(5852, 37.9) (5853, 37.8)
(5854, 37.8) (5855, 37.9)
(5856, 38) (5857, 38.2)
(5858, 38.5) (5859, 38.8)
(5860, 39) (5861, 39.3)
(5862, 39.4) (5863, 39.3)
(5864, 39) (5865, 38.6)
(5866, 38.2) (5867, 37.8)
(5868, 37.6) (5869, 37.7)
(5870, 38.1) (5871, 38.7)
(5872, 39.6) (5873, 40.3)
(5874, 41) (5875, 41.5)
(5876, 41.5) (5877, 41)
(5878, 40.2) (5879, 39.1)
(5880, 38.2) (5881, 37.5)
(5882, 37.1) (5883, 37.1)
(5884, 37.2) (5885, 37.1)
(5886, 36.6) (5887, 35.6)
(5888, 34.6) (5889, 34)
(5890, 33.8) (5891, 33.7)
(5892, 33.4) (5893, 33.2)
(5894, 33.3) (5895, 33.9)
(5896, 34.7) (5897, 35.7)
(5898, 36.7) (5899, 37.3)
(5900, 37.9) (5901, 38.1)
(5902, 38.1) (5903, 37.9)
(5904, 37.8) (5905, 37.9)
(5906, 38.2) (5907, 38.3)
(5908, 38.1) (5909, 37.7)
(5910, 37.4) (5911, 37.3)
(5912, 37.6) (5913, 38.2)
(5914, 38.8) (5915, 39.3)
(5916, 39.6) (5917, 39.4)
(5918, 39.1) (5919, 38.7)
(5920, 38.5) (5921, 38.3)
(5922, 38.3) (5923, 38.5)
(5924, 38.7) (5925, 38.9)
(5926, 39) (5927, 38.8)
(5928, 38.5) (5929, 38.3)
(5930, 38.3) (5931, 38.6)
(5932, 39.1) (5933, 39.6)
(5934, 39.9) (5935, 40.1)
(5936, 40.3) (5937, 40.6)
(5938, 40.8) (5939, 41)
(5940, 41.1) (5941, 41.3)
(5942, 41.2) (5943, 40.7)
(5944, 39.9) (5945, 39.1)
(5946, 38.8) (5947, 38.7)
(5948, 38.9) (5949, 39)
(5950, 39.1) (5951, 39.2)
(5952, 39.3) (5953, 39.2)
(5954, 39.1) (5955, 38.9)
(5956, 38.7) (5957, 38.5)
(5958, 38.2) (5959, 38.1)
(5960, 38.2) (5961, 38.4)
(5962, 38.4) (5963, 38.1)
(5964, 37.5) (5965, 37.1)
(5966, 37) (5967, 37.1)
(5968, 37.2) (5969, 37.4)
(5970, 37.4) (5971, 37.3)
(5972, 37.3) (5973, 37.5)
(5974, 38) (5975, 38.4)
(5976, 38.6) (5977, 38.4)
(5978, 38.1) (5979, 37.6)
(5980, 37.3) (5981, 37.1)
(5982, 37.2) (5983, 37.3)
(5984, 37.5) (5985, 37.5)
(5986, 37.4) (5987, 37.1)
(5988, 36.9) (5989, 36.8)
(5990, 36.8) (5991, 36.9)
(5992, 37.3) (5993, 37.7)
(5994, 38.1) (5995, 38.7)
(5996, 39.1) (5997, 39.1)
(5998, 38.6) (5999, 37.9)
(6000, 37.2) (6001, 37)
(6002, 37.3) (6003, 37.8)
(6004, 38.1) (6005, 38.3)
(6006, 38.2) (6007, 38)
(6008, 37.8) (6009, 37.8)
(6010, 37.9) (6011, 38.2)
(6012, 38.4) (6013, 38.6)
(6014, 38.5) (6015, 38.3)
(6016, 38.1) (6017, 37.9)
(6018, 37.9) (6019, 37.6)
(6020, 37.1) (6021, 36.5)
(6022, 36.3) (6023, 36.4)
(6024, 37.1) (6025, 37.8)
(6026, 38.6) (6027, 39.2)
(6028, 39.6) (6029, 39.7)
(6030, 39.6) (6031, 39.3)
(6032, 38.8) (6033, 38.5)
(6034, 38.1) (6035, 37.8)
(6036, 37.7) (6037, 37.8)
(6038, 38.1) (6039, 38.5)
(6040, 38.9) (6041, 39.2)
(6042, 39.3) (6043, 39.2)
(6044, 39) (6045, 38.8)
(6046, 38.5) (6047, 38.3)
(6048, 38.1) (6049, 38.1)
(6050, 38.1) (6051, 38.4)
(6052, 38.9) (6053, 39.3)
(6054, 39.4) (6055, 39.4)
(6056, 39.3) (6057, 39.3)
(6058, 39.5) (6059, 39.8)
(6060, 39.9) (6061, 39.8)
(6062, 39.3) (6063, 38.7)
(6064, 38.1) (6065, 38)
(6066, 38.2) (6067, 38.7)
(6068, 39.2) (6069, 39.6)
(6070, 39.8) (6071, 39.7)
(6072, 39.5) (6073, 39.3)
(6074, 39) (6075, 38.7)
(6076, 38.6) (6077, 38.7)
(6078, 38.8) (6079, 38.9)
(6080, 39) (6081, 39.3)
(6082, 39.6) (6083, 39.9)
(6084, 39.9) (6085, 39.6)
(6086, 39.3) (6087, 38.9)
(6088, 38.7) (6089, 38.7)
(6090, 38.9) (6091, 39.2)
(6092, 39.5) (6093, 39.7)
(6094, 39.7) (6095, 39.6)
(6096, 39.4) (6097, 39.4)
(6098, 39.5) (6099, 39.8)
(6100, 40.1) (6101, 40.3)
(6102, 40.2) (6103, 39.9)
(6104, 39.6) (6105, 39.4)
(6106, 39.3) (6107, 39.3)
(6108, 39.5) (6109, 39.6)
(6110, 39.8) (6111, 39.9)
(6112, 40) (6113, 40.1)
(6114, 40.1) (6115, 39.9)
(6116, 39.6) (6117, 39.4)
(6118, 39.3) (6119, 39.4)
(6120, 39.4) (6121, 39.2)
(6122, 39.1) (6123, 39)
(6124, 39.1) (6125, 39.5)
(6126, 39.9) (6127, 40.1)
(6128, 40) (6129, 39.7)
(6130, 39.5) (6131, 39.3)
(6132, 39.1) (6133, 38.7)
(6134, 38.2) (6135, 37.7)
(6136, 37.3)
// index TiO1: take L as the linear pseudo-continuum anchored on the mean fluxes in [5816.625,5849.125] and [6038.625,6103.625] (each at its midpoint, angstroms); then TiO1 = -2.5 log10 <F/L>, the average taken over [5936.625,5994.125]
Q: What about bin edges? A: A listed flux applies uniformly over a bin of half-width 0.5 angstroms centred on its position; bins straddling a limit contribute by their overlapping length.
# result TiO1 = 0.030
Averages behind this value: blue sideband 39.7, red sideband 39.2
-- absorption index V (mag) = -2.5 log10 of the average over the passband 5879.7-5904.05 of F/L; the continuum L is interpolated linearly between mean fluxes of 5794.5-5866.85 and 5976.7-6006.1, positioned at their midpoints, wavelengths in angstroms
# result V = 0.08 mag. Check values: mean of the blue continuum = 39.3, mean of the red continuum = 37.7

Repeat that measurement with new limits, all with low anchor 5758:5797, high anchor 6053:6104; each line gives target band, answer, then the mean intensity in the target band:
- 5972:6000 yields 0.04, 37.7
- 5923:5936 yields 0.01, 39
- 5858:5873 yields 0.01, 38.7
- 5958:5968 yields 0.04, 37.8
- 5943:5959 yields 0.01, 39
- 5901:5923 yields 0.02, 38.3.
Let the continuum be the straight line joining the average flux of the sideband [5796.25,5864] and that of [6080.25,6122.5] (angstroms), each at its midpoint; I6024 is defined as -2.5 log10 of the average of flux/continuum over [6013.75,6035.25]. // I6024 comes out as 0.04 mag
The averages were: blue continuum 39.4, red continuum 39.5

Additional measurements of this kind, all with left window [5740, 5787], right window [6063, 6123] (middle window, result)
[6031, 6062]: 0.02 mag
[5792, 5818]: 0.00 mag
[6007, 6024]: 0.05 mag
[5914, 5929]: 0.01 mag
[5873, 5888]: 0.02 mag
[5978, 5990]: 0.06 mag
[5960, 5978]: 0.05 mag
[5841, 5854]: 0.02 mag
